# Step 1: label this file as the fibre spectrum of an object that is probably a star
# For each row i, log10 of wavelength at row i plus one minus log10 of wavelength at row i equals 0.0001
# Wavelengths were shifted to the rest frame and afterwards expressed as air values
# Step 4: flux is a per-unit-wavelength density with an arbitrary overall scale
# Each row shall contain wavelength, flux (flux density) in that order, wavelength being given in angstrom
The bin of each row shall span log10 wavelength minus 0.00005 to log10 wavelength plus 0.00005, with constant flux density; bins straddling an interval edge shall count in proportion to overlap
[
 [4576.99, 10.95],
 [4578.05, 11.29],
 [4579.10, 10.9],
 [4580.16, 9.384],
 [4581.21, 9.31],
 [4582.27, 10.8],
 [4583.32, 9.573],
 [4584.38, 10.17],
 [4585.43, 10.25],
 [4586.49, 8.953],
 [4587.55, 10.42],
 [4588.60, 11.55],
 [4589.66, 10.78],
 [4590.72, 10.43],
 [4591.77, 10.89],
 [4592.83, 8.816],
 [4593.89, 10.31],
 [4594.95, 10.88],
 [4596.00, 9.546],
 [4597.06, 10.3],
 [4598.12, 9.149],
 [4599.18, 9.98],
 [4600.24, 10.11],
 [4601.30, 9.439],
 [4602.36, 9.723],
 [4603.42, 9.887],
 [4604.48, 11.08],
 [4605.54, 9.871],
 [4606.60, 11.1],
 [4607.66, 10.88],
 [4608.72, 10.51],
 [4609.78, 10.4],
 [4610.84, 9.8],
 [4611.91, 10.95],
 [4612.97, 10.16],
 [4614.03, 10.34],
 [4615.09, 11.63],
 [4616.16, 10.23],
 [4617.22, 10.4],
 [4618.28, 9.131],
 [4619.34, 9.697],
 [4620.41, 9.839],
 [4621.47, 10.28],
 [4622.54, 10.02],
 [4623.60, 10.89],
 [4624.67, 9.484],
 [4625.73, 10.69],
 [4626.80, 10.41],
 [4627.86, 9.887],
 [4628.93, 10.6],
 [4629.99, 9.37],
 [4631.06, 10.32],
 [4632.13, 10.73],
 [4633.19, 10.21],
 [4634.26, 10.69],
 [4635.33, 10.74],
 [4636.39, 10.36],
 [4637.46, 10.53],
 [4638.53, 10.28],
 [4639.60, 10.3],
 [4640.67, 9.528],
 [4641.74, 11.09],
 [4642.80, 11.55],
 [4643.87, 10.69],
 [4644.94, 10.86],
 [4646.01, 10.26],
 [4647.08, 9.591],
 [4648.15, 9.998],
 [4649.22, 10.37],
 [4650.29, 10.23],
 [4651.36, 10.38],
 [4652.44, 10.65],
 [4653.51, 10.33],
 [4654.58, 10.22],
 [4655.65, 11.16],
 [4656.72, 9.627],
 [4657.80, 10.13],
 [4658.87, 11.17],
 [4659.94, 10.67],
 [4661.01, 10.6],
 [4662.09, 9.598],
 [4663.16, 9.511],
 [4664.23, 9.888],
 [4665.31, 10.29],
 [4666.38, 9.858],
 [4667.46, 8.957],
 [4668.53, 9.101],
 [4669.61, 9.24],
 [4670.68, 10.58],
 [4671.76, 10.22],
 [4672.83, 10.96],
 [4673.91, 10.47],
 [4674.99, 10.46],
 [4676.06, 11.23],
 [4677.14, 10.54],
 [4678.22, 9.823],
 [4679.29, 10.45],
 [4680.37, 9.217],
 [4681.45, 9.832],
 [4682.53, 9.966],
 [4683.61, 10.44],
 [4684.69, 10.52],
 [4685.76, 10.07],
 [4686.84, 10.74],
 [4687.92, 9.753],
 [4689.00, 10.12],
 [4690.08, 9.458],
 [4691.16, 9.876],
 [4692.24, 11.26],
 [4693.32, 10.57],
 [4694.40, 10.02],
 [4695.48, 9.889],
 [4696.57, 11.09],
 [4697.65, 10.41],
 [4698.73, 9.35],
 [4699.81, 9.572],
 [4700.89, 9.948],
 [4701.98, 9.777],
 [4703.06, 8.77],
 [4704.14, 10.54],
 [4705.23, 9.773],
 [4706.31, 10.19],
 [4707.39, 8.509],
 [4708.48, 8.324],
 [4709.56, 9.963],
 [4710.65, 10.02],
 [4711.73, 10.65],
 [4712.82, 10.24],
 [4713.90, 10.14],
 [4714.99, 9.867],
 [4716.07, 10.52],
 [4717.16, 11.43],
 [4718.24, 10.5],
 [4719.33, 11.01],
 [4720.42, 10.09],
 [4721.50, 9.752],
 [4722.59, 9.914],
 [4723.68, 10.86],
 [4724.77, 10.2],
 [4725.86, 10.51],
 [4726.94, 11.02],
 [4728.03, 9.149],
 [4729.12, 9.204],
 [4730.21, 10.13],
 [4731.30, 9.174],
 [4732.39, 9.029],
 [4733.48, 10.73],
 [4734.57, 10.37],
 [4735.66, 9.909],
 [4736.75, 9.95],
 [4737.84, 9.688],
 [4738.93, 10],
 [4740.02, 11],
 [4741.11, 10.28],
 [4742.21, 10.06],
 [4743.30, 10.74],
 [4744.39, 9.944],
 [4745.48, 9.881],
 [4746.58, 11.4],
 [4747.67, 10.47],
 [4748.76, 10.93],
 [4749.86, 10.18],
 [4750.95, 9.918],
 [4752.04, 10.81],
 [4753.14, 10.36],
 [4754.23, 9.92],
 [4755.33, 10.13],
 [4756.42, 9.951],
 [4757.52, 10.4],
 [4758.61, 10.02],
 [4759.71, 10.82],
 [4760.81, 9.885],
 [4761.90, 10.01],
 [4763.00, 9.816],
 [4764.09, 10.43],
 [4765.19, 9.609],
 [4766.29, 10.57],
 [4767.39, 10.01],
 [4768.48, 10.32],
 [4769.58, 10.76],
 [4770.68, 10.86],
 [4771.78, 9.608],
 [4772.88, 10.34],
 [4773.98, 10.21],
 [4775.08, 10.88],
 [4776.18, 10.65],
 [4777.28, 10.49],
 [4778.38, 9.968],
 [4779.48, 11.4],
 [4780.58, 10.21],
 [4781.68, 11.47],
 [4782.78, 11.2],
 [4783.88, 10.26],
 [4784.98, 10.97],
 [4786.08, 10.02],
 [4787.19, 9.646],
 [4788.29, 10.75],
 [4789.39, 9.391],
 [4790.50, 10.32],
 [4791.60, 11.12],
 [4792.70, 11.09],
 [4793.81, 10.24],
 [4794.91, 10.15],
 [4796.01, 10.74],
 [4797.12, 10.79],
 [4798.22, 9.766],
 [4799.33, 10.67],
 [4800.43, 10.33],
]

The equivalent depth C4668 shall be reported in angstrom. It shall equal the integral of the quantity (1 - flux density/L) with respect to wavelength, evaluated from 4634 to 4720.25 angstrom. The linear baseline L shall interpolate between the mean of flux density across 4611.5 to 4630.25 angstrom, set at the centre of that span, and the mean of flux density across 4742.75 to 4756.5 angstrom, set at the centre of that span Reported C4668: 0.9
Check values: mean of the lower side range 10.2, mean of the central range 10.2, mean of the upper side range 10.4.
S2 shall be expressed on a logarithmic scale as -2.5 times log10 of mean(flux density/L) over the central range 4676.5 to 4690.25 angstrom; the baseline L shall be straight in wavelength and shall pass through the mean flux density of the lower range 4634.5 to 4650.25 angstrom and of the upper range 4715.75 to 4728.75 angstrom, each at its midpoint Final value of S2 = 0.03 mag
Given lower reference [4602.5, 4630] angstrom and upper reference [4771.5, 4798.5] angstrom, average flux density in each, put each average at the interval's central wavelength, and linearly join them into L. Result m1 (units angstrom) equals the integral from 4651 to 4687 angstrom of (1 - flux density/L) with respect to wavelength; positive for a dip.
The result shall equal 0.56 angstrom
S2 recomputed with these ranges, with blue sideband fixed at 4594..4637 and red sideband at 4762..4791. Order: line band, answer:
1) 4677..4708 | 0.033 mag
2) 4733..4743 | 0.013 mag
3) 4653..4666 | 0.002 mag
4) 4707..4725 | 0.022 mag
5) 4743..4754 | -0.009 mag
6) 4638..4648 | -0.019 mag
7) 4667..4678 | 0.013 mag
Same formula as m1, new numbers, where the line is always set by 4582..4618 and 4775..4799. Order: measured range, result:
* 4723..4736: 0.52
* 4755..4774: 0.50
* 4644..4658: 0.03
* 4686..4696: 0.20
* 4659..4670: 0.55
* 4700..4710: 0.84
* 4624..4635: 0.05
